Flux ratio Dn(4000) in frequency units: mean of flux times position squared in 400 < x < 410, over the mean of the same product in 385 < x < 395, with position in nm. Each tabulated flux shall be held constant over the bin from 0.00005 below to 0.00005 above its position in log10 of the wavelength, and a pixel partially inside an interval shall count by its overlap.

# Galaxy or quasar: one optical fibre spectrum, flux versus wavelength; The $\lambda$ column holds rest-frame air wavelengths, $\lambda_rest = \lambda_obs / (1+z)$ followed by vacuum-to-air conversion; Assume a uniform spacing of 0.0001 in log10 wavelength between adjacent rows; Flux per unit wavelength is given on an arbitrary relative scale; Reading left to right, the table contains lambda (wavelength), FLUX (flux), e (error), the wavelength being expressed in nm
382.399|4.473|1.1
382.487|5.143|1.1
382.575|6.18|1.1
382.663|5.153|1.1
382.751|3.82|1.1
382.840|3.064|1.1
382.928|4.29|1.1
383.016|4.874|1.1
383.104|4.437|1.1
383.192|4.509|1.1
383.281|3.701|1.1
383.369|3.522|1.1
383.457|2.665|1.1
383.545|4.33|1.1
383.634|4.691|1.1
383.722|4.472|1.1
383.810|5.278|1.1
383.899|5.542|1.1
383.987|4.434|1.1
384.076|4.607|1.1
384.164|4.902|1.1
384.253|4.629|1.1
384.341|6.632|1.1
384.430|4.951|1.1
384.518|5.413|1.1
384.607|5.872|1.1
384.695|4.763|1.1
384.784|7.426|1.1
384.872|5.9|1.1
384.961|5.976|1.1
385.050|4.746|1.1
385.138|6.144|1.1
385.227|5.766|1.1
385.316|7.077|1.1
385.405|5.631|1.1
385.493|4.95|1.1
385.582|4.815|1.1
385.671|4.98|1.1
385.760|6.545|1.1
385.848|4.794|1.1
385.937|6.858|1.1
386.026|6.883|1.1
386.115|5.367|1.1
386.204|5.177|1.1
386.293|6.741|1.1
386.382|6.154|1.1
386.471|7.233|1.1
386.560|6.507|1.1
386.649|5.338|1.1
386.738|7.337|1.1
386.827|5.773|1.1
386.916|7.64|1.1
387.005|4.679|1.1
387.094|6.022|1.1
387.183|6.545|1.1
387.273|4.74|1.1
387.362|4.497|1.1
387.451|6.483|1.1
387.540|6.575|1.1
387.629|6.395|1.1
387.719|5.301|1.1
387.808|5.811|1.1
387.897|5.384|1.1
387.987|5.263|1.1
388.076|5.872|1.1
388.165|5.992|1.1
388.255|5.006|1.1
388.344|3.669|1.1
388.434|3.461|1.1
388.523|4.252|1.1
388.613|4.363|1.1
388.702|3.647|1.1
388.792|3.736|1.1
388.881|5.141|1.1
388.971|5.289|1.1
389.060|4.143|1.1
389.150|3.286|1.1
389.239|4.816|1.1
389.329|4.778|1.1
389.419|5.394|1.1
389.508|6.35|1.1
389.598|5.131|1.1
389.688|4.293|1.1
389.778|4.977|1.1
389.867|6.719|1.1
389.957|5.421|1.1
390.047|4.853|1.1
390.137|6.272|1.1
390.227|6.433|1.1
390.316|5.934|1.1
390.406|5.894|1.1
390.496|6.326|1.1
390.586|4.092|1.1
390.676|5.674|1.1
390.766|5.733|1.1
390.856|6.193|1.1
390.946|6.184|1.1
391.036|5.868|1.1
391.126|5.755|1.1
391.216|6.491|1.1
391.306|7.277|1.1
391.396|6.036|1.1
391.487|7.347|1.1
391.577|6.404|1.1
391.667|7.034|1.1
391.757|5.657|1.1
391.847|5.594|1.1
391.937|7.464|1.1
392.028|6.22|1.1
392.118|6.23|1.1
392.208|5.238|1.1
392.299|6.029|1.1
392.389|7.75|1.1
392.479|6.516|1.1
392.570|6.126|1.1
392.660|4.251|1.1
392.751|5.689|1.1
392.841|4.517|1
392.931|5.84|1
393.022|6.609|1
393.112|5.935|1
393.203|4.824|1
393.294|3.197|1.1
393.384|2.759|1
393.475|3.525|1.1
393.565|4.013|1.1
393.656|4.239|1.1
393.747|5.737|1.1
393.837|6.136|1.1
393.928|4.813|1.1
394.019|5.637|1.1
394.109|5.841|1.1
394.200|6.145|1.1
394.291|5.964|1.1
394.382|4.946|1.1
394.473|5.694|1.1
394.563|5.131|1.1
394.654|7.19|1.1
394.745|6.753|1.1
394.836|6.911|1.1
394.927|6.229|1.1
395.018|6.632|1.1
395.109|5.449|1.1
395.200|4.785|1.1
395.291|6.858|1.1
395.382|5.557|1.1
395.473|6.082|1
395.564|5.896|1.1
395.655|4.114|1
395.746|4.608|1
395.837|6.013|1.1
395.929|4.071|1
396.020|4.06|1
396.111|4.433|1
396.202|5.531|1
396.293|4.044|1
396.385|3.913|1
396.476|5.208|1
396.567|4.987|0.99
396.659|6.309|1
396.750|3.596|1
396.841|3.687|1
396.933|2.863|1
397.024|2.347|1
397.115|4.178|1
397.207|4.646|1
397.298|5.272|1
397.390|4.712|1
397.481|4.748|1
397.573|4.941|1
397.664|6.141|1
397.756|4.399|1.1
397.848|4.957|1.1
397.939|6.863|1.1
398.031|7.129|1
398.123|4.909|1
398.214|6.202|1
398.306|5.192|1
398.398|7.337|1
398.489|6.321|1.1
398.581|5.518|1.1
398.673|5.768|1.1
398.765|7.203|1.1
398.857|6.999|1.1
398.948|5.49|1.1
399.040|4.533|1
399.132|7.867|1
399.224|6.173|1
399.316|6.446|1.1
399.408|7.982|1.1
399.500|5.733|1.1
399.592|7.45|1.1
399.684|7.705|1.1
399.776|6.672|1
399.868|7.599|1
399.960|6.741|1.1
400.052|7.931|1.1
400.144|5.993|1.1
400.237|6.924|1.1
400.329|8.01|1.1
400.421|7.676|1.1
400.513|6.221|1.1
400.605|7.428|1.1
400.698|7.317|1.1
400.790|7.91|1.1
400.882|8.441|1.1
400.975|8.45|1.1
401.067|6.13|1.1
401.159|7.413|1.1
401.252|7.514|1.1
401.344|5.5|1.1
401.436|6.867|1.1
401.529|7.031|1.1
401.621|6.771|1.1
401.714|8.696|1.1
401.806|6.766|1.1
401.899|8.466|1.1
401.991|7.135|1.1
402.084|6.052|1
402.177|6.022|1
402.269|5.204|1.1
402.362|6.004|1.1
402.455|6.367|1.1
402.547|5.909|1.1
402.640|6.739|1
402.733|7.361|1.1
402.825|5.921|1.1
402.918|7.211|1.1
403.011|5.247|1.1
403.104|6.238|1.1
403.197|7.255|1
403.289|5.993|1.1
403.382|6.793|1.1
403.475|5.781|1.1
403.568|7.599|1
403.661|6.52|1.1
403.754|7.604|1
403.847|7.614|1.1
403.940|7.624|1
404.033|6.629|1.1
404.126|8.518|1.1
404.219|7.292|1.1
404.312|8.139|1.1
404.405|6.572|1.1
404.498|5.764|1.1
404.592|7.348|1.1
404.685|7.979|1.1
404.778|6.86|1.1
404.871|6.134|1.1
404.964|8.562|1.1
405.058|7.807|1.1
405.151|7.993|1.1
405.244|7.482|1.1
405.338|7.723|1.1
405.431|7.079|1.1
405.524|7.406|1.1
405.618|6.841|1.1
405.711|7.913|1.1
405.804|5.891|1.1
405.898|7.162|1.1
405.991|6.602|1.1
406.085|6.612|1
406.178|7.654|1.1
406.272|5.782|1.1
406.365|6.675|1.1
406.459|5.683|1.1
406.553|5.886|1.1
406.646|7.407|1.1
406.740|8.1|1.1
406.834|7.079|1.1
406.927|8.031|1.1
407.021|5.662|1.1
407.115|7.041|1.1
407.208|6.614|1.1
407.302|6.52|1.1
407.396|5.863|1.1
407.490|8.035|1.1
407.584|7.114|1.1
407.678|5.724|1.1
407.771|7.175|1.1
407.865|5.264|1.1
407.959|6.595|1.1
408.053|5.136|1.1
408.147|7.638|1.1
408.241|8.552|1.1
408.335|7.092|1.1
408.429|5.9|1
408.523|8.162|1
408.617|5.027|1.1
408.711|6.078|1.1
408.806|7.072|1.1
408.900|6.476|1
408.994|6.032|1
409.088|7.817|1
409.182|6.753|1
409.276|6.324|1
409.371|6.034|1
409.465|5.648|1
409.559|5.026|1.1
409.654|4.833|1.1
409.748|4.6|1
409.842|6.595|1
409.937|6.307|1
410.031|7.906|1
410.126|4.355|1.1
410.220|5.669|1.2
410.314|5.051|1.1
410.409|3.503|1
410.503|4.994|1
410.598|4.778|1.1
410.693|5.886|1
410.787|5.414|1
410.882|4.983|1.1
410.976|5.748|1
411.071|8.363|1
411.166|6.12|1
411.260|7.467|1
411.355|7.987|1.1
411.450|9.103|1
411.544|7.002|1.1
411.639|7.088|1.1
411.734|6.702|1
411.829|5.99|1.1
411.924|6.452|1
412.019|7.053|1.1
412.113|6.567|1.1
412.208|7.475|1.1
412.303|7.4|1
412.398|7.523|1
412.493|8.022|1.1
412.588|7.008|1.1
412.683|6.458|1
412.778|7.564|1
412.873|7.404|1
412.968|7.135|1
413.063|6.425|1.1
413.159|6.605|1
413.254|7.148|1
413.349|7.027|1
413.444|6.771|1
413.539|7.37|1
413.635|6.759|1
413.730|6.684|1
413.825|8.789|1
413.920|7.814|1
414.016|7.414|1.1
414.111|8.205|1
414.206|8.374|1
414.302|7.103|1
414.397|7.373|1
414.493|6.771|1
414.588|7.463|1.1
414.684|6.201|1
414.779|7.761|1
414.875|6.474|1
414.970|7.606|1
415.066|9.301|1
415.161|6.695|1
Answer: 1.31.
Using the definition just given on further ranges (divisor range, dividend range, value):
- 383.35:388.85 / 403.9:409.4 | 1.41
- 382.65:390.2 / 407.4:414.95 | 1.44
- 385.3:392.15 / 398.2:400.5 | 1.25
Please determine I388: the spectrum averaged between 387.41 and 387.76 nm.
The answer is 6.19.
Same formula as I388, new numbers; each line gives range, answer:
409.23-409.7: 5.56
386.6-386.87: 6.16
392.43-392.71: 5.65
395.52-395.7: 5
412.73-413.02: 7.36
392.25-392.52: 6.75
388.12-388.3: 5.5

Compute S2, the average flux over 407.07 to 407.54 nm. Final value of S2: 6.82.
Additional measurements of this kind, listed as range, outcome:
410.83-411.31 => 6.53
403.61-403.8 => 7.07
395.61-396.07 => 4.57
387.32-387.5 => 5.55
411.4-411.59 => 8.08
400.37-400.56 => 7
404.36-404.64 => 6.56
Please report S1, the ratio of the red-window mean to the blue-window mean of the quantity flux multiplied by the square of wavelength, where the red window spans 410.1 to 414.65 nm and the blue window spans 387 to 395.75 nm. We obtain 1.37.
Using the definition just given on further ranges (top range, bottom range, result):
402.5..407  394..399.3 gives 1.34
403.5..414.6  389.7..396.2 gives 1.30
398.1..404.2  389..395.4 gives 1.26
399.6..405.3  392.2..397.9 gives 1.42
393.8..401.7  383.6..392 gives 1.12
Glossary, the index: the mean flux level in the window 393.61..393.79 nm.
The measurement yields 4.96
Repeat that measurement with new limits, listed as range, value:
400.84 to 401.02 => 8.41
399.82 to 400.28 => 7.03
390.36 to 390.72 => 5.49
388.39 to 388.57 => 3.86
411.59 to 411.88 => 6.58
